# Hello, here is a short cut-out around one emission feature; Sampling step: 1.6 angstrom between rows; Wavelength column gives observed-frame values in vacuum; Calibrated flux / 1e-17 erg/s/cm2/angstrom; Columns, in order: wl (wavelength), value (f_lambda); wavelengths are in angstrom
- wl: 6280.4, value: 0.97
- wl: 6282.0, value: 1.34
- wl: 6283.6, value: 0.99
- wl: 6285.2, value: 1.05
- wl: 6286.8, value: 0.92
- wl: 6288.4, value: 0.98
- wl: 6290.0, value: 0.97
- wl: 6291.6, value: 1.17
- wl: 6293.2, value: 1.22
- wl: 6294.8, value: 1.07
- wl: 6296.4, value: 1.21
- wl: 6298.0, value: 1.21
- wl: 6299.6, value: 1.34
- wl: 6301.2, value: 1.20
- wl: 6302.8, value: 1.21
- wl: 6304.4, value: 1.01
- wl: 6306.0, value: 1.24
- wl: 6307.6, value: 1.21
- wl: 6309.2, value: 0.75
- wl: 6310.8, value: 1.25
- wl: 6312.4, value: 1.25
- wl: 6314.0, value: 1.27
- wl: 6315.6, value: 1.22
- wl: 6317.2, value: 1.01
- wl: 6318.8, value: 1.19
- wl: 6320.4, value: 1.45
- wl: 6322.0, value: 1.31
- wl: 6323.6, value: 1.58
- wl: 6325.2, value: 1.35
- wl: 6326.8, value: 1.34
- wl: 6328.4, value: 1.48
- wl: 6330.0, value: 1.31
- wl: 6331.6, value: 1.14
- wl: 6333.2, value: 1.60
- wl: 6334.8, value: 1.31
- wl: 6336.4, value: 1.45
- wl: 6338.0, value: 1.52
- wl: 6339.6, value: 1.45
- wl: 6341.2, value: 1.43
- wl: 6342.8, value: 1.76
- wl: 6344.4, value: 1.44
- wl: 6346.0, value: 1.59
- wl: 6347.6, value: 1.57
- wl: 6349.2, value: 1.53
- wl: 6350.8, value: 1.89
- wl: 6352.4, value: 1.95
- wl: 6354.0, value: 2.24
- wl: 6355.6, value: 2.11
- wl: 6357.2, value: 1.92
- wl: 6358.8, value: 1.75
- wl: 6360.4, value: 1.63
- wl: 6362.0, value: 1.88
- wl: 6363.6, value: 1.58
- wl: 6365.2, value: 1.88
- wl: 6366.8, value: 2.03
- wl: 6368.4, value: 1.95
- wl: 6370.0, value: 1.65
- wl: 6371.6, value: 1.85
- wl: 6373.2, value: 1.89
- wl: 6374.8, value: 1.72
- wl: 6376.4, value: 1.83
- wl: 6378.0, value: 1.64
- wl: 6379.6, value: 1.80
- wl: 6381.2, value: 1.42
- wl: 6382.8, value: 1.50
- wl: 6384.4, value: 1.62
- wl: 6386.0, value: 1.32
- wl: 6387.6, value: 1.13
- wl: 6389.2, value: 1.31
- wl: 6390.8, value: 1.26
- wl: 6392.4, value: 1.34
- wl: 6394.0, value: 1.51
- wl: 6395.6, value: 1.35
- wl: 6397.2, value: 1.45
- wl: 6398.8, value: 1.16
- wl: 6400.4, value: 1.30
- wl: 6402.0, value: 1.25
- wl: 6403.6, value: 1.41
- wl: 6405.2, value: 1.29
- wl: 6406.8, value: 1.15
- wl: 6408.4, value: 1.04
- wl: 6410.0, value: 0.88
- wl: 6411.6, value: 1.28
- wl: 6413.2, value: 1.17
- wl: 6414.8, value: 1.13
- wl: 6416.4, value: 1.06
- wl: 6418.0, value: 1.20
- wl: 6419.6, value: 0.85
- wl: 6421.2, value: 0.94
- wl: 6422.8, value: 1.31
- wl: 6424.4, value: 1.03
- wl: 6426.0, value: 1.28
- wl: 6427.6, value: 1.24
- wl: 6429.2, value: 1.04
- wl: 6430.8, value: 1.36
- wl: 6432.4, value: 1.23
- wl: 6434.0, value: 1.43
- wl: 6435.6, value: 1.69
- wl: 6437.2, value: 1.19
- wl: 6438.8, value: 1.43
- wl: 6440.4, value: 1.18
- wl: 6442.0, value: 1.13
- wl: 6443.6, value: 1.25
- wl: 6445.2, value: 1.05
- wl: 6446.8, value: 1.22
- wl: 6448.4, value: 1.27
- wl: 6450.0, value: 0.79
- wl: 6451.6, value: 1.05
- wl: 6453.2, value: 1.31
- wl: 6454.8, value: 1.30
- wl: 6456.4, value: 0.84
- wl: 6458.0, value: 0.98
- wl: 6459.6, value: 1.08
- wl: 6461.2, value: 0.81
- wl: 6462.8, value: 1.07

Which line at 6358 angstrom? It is Mg II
